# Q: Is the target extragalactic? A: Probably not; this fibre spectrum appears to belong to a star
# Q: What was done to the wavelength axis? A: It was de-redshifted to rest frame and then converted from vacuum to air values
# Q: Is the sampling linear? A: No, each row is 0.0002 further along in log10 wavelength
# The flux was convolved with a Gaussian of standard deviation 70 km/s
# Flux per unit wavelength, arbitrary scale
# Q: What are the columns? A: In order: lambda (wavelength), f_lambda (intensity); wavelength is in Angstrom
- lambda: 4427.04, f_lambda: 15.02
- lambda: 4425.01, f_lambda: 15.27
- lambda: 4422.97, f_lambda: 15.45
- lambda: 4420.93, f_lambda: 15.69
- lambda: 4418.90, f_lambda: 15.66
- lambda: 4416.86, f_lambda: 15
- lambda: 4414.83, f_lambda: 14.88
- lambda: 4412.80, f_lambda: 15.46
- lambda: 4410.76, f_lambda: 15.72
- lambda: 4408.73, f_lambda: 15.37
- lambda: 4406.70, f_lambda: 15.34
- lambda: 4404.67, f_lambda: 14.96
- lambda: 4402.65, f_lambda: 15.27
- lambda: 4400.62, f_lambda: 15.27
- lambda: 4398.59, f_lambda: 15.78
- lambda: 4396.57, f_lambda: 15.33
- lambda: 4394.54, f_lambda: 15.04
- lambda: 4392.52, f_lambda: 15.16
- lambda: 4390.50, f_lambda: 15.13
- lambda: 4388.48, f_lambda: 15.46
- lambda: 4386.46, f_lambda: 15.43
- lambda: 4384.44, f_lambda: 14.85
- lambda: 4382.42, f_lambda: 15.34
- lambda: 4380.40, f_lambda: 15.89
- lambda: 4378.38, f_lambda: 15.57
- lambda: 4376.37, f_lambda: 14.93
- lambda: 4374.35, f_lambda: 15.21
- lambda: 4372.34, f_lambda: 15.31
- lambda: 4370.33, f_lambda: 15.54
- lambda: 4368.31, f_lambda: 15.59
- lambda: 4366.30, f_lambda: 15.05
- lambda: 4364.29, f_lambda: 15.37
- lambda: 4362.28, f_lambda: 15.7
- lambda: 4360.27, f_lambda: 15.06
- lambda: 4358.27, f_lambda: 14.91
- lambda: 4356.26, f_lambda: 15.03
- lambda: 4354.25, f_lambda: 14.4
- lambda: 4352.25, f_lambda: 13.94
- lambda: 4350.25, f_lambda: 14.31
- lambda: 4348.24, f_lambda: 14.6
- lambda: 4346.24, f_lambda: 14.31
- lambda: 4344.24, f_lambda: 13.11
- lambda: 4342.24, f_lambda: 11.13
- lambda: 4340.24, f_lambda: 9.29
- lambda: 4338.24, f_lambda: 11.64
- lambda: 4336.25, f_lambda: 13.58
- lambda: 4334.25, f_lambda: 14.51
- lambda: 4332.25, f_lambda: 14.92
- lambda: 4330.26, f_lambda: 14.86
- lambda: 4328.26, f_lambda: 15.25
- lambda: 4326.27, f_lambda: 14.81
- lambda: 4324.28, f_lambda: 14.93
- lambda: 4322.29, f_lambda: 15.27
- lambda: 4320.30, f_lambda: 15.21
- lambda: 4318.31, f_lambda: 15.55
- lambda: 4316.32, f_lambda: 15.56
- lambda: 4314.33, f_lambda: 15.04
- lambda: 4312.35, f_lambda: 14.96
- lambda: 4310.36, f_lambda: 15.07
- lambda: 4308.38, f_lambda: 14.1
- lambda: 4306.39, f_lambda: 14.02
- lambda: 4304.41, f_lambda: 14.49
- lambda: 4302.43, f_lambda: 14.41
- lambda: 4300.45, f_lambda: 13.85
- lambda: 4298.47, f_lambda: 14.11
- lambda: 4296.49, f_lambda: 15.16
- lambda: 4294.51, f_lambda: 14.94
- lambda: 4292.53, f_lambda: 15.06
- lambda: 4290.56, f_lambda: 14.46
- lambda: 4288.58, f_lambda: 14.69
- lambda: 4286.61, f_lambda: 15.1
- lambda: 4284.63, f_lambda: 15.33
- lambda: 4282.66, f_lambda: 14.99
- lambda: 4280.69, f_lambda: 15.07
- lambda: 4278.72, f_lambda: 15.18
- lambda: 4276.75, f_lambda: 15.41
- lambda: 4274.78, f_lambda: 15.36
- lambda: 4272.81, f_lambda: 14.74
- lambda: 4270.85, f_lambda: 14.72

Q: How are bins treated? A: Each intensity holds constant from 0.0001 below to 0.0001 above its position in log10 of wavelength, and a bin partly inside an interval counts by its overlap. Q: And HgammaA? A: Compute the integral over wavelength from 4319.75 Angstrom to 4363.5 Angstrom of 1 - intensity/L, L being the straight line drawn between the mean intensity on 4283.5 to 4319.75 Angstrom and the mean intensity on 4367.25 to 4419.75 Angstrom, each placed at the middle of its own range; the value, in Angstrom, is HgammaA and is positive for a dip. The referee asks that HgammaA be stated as 2.6 Angstrom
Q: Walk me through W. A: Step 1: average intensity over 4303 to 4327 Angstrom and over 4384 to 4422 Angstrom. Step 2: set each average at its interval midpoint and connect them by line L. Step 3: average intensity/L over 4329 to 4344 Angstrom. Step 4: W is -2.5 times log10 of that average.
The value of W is 0.16 mag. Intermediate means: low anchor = 14.9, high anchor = 15.3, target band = 12.9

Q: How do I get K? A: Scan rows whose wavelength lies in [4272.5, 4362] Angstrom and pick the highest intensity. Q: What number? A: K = 15.56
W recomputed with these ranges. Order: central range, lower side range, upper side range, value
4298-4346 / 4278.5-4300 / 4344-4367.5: 0.05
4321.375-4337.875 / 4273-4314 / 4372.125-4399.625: 0.03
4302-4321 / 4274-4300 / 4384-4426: 0.01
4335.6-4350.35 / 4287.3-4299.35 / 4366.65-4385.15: 0.19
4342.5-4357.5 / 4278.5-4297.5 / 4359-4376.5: 0.09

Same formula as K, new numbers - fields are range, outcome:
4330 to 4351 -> 14.92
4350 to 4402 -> 15.89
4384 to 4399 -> 15.78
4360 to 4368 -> 15.7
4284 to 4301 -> 15.33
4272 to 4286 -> 15.41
